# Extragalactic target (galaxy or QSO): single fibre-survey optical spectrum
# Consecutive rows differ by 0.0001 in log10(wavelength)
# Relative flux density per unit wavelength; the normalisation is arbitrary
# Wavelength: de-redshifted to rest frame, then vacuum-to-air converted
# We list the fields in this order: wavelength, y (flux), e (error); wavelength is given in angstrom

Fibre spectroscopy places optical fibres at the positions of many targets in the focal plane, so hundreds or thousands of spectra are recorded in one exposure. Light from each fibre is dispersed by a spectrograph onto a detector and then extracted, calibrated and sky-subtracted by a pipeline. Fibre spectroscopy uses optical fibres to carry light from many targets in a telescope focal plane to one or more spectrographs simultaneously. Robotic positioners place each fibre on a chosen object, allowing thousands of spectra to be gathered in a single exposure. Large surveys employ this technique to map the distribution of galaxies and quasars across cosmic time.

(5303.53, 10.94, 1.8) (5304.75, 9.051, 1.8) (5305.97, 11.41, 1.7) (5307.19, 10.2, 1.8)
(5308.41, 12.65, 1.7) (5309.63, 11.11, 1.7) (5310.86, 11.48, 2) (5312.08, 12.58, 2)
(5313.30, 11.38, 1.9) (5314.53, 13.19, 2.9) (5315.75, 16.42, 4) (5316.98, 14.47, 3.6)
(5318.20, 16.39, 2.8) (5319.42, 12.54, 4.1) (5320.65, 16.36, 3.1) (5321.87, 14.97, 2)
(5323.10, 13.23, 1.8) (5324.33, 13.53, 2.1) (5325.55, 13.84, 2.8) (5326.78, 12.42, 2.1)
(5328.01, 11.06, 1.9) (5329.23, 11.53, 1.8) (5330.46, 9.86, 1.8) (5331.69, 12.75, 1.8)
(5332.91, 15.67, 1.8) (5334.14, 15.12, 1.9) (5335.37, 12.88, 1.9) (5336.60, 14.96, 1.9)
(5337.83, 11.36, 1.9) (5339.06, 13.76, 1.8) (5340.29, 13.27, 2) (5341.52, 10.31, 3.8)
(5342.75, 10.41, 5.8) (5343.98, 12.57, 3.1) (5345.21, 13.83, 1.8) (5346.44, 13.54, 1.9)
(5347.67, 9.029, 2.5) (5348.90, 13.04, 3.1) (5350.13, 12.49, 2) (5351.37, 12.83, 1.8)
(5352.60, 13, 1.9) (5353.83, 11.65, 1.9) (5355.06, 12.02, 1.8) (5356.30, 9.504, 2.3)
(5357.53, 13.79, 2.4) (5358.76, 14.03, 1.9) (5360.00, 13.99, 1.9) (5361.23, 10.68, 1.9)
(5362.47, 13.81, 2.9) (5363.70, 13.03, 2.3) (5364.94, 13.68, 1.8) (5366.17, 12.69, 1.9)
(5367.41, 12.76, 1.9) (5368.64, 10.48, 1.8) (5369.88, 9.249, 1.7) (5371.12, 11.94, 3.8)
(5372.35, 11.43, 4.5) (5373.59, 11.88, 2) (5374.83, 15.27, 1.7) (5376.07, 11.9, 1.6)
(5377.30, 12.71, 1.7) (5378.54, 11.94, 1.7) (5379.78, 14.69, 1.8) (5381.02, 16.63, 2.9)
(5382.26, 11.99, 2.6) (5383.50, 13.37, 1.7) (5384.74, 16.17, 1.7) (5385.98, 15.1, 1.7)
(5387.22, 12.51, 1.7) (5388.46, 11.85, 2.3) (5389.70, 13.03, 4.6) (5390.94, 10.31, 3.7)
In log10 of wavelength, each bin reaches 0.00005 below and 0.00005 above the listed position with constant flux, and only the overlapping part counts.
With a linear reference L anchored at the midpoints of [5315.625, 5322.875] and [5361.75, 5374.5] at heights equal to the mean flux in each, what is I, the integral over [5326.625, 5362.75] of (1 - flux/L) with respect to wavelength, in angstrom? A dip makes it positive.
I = 2.7 angstrom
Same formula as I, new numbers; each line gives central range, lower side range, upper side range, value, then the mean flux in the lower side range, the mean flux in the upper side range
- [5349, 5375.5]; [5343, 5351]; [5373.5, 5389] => 1.00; 12.3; 13.6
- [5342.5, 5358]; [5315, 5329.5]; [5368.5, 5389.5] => 1.50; 13.9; 12.9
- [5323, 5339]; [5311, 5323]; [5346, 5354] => 0.41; 14.1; 12.2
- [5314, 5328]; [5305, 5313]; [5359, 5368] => -2.83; 11.5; 13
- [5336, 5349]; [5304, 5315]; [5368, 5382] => -0.39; 11.4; 12.5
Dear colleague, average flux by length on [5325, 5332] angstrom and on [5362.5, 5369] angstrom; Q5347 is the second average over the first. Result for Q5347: 1.1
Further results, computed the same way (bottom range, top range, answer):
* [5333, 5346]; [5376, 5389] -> 1.05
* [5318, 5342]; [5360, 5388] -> 0.98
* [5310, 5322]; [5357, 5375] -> 0.90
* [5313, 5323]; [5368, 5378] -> 0.82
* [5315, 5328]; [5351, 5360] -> 0.88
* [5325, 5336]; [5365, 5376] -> 0.94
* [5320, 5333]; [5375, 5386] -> 1.06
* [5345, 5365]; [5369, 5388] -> 1.04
